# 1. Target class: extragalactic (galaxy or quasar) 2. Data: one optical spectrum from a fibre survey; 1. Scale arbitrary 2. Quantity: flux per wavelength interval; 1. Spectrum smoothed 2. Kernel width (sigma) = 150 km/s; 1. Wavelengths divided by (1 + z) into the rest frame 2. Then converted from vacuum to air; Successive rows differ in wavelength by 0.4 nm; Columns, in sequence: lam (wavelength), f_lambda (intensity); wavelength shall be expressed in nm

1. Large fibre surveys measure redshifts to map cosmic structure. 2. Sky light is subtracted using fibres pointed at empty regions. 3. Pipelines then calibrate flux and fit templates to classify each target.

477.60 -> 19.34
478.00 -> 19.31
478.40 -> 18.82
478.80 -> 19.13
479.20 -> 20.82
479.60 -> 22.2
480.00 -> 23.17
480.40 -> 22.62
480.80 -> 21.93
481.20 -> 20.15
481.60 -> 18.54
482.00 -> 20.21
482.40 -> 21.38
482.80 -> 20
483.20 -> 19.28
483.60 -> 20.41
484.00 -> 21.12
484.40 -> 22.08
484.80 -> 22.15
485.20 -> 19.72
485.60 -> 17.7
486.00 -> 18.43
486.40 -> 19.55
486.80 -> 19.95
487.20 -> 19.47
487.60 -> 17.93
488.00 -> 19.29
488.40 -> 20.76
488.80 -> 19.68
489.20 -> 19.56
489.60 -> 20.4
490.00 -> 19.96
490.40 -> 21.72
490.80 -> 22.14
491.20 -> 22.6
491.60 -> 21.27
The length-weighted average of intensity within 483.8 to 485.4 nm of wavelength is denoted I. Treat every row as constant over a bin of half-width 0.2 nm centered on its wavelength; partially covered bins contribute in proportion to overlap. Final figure 21.3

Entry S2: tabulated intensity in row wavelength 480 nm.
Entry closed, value 23.17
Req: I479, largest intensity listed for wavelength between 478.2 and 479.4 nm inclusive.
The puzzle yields 20.82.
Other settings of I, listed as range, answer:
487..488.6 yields 19.4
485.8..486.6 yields 19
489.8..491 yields 21.3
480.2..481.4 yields 21.6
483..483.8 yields 19.8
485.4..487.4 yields 19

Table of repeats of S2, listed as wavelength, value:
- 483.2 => 19.28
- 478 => 19.31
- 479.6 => 22.2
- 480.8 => 21.93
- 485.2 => 19.72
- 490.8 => 22.14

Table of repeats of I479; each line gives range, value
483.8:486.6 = 22.15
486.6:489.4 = 20.76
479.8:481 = 23.17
